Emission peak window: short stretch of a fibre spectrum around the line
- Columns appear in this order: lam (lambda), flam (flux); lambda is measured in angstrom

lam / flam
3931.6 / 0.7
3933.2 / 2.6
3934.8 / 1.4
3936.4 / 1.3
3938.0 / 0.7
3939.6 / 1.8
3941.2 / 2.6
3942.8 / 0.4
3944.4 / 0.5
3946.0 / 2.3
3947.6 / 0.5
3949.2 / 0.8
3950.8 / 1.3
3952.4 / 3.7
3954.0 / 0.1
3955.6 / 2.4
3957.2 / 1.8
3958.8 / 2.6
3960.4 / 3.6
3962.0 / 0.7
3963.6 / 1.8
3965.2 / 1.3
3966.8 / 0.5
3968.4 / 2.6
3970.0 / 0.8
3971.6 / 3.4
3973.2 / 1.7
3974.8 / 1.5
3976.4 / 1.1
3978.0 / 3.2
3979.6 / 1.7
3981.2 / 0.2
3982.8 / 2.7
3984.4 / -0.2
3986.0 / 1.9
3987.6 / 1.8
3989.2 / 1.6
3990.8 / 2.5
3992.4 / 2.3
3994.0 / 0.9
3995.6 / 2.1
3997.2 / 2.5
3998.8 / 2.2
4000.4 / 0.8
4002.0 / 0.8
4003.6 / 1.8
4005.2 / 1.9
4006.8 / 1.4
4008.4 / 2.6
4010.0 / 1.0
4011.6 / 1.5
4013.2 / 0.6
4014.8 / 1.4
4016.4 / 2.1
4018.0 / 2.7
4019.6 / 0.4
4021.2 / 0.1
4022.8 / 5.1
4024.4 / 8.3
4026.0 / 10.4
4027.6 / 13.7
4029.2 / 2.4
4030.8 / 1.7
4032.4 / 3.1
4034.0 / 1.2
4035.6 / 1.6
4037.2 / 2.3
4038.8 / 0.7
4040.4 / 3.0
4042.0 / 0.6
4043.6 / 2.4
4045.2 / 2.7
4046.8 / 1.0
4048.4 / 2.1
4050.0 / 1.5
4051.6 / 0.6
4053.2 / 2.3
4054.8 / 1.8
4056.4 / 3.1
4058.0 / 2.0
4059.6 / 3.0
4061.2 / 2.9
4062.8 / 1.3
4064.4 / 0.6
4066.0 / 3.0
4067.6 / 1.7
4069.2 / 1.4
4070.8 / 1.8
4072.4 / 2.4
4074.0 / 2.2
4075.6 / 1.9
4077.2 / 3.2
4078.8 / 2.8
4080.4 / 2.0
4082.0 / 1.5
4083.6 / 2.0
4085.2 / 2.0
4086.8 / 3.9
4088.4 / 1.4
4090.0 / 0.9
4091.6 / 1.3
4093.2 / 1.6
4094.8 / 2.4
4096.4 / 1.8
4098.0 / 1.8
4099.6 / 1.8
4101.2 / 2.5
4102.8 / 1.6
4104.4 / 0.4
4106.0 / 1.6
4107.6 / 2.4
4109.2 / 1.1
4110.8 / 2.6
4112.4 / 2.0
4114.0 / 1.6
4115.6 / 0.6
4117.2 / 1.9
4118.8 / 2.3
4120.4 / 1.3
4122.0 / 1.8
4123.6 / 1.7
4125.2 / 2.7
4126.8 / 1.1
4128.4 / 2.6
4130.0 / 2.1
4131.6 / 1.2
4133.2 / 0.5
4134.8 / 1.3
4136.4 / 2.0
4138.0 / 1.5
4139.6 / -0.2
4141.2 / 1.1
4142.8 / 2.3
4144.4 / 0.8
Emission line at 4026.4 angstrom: [O II] 3727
